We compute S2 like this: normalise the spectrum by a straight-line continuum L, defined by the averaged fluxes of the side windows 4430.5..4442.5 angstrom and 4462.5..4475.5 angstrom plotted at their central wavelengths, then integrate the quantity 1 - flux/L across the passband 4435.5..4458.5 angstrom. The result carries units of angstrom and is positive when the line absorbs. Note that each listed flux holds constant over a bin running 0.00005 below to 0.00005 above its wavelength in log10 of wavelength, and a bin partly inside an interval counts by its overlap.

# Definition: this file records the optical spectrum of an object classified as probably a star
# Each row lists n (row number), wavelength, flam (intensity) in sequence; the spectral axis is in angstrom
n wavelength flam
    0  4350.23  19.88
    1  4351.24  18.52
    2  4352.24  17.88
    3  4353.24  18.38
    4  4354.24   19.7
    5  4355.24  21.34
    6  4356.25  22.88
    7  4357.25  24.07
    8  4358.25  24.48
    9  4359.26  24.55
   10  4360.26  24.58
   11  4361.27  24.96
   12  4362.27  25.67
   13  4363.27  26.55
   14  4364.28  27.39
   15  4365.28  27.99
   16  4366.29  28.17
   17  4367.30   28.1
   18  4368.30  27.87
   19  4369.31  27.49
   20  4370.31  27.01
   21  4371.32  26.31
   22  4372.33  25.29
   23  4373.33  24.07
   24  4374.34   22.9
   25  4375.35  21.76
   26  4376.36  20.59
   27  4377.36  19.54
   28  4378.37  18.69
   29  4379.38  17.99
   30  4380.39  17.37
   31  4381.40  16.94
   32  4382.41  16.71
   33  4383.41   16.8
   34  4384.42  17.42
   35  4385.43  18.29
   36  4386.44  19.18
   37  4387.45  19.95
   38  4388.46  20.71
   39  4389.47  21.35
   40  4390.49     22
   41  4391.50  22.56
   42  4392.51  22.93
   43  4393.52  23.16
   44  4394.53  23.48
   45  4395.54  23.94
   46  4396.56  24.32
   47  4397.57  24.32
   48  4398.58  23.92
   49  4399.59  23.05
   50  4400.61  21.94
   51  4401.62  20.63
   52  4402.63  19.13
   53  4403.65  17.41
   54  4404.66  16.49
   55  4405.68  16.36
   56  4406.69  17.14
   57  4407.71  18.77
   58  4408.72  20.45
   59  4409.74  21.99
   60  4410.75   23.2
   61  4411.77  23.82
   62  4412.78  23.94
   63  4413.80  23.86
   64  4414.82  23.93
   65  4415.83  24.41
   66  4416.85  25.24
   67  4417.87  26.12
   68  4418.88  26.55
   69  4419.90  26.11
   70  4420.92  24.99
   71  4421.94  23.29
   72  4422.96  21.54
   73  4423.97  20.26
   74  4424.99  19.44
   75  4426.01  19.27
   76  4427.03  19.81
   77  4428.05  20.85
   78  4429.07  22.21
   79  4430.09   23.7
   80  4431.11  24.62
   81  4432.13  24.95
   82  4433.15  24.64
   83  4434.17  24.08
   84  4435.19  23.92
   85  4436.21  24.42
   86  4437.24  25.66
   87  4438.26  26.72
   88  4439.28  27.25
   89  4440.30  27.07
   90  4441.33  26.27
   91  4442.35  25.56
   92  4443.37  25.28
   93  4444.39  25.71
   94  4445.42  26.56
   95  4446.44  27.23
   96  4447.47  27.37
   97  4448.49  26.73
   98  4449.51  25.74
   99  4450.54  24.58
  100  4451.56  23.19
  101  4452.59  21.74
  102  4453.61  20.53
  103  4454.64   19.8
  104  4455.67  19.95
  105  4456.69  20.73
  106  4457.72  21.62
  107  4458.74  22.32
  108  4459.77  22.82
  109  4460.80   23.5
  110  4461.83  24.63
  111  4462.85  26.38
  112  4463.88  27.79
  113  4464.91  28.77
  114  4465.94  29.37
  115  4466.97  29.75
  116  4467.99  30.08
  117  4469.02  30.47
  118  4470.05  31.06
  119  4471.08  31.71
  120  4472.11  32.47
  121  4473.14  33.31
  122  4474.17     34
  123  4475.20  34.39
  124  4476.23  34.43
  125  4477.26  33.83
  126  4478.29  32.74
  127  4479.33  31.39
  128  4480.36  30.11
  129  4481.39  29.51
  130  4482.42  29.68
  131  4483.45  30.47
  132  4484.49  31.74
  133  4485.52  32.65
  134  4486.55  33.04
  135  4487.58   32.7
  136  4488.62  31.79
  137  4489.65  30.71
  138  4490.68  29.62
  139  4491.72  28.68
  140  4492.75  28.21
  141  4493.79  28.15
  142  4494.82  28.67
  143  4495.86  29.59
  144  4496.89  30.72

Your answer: 2.13 angstrom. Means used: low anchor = 25.4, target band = 24.5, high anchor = 30.7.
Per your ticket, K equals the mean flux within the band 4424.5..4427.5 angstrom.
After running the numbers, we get 19.5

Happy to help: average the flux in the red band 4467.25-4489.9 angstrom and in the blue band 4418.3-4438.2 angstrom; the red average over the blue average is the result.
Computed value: 1.37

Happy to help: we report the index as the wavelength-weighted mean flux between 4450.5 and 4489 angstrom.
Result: 28.4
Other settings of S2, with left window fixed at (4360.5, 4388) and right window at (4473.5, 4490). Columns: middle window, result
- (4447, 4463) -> 3.54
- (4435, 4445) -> 0.90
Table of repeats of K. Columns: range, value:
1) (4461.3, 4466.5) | 27.4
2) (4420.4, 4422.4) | 24.1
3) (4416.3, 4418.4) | 25.7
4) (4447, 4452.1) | 25.5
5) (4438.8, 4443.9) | 26.3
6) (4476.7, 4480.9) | 32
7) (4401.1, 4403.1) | 20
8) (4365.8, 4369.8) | 27.9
